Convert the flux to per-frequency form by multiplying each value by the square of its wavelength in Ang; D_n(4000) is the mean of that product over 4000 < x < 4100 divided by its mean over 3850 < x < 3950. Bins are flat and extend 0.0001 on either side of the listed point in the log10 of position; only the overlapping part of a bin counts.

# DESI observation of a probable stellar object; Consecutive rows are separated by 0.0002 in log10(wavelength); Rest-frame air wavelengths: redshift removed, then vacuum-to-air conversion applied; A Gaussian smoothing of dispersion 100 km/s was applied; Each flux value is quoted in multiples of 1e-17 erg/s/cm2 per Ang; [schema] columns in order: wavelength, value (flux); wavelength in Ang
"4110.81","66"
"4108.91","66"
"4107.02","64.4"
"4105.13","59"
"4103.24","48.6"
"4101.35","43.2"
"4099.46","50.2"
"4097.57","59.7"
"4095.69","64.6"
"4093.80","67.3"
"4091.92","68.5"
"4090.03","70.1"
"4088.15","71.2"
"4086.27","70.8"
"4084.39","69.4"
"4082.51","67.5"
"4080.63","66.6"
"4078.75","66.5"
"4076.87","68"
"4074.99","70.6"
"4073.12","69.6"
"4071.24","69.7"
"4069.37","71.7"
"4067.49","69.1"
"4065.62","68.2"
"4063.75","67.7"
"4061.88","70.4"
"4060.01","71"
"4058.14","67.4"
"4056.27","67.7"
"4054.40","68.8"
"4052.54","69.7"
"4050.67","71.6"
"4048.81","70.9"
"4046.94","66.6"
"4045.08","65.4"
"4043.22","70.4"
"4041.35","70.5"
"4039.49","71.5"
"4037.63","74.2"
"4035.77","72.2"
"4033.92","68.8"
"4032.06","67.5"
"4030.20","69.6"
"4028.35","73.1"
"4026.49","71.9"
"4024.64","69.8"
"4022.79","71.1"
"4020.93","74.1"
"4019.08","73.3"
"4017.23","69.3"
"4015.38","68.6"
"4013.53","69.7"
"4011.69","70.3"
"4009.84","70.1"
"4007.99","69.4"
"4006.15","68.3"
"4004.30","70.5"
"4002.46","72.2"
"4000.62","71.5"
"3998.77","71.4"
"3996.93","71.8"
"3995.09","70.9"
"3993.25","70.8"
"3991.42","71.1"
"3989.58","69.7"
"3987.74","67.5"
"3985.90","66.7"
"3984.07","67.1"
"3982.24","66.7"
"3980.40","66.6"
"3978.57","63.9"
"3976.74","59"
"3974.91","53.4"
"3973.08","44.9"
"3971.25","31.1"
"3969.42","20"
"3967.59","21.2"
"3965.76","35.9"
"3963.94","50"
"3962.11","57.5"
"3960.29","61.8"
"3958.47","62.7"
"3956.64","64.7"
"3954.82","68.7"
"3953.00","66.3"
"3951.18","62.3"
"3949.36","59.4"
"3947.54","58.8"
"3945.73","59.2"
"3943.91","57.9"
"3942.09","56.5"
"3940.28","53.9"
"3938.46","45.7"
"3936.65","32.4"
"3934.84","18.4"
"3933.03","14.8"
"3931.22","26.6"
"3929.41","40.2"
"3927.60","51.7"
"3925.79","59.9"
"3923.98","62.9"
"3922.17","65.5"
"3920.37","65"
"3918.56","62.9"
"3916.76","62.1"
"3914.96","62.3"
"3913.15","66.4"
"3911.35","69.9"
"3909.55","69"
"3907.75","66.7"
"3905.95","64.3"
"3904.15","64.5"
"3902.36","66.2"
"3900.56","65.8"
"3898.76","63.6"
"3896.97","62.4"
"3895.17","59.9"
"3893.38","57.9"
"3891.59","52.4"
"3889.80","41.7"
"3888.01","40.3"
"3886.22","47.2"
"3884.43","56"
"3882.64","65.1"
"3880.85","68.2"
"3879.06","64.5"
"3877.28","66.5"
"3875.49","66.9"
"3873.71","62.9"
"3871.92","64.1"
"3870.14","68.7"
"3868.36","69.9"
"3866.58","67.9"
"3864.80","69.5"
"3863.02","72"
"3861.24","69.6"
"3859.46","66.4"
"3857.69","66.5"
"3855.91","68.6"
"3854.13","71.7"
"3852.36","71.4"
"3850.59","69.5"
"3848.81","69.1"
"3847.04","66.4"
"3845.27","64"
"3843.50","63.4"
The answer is 1.3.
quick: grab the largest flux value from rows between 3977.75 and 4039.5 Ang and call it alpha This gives 74.2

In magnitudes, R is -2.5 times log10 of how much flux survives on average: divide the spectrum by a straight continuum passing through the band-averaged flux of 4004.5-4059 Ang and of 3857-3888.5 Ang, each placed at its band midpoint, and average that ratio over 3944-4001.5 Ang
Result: 0.15 mag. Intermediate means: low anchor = 64.3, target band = 59.1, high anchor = 70.1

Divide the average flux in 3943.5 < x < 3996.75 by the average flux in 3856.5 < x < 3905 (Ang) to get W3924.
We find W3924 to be 0.9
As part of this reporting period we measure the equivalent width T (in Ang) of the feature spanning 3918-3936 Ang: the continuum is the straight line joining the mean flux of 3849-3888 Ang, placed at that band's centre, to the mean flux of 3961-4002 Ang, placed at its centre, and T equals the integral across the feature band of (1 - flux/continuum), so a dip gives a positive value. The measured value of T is 4.53 Ang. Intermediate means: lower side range 65.8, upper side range 57.9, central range 46.2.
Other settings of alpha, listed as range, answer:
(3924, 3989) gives 68.7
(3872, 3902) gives 68.2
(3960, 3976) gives 61.8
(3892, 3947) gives 69.9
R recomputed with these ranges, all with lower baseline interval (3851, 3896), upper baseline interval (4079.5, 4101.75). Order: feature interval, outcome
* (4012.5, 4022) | -0.11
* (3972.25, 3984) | 0.07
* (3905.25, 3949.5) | 0.18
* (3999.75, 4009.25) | -0.10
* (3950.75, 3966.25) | 0.08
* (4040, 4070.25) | -0.08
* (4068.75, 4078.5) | -0.08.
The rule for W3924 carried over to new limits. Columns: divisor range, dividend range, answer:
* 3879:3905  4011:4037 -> 1.22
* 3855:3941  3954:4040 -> 1.09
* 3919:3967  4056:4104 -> 1.27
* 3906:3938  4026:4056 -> 1.32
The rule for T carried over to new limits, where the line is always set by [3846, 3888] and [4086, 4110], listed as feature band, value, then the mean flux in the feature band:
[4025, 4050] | -3.0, 70.2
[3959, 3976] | 5.7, 42.4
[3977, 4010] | -2.9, 69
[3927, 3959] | 7.2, 49.9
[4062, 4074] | -1.4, 69.4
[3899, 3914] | -0.3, 66.5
